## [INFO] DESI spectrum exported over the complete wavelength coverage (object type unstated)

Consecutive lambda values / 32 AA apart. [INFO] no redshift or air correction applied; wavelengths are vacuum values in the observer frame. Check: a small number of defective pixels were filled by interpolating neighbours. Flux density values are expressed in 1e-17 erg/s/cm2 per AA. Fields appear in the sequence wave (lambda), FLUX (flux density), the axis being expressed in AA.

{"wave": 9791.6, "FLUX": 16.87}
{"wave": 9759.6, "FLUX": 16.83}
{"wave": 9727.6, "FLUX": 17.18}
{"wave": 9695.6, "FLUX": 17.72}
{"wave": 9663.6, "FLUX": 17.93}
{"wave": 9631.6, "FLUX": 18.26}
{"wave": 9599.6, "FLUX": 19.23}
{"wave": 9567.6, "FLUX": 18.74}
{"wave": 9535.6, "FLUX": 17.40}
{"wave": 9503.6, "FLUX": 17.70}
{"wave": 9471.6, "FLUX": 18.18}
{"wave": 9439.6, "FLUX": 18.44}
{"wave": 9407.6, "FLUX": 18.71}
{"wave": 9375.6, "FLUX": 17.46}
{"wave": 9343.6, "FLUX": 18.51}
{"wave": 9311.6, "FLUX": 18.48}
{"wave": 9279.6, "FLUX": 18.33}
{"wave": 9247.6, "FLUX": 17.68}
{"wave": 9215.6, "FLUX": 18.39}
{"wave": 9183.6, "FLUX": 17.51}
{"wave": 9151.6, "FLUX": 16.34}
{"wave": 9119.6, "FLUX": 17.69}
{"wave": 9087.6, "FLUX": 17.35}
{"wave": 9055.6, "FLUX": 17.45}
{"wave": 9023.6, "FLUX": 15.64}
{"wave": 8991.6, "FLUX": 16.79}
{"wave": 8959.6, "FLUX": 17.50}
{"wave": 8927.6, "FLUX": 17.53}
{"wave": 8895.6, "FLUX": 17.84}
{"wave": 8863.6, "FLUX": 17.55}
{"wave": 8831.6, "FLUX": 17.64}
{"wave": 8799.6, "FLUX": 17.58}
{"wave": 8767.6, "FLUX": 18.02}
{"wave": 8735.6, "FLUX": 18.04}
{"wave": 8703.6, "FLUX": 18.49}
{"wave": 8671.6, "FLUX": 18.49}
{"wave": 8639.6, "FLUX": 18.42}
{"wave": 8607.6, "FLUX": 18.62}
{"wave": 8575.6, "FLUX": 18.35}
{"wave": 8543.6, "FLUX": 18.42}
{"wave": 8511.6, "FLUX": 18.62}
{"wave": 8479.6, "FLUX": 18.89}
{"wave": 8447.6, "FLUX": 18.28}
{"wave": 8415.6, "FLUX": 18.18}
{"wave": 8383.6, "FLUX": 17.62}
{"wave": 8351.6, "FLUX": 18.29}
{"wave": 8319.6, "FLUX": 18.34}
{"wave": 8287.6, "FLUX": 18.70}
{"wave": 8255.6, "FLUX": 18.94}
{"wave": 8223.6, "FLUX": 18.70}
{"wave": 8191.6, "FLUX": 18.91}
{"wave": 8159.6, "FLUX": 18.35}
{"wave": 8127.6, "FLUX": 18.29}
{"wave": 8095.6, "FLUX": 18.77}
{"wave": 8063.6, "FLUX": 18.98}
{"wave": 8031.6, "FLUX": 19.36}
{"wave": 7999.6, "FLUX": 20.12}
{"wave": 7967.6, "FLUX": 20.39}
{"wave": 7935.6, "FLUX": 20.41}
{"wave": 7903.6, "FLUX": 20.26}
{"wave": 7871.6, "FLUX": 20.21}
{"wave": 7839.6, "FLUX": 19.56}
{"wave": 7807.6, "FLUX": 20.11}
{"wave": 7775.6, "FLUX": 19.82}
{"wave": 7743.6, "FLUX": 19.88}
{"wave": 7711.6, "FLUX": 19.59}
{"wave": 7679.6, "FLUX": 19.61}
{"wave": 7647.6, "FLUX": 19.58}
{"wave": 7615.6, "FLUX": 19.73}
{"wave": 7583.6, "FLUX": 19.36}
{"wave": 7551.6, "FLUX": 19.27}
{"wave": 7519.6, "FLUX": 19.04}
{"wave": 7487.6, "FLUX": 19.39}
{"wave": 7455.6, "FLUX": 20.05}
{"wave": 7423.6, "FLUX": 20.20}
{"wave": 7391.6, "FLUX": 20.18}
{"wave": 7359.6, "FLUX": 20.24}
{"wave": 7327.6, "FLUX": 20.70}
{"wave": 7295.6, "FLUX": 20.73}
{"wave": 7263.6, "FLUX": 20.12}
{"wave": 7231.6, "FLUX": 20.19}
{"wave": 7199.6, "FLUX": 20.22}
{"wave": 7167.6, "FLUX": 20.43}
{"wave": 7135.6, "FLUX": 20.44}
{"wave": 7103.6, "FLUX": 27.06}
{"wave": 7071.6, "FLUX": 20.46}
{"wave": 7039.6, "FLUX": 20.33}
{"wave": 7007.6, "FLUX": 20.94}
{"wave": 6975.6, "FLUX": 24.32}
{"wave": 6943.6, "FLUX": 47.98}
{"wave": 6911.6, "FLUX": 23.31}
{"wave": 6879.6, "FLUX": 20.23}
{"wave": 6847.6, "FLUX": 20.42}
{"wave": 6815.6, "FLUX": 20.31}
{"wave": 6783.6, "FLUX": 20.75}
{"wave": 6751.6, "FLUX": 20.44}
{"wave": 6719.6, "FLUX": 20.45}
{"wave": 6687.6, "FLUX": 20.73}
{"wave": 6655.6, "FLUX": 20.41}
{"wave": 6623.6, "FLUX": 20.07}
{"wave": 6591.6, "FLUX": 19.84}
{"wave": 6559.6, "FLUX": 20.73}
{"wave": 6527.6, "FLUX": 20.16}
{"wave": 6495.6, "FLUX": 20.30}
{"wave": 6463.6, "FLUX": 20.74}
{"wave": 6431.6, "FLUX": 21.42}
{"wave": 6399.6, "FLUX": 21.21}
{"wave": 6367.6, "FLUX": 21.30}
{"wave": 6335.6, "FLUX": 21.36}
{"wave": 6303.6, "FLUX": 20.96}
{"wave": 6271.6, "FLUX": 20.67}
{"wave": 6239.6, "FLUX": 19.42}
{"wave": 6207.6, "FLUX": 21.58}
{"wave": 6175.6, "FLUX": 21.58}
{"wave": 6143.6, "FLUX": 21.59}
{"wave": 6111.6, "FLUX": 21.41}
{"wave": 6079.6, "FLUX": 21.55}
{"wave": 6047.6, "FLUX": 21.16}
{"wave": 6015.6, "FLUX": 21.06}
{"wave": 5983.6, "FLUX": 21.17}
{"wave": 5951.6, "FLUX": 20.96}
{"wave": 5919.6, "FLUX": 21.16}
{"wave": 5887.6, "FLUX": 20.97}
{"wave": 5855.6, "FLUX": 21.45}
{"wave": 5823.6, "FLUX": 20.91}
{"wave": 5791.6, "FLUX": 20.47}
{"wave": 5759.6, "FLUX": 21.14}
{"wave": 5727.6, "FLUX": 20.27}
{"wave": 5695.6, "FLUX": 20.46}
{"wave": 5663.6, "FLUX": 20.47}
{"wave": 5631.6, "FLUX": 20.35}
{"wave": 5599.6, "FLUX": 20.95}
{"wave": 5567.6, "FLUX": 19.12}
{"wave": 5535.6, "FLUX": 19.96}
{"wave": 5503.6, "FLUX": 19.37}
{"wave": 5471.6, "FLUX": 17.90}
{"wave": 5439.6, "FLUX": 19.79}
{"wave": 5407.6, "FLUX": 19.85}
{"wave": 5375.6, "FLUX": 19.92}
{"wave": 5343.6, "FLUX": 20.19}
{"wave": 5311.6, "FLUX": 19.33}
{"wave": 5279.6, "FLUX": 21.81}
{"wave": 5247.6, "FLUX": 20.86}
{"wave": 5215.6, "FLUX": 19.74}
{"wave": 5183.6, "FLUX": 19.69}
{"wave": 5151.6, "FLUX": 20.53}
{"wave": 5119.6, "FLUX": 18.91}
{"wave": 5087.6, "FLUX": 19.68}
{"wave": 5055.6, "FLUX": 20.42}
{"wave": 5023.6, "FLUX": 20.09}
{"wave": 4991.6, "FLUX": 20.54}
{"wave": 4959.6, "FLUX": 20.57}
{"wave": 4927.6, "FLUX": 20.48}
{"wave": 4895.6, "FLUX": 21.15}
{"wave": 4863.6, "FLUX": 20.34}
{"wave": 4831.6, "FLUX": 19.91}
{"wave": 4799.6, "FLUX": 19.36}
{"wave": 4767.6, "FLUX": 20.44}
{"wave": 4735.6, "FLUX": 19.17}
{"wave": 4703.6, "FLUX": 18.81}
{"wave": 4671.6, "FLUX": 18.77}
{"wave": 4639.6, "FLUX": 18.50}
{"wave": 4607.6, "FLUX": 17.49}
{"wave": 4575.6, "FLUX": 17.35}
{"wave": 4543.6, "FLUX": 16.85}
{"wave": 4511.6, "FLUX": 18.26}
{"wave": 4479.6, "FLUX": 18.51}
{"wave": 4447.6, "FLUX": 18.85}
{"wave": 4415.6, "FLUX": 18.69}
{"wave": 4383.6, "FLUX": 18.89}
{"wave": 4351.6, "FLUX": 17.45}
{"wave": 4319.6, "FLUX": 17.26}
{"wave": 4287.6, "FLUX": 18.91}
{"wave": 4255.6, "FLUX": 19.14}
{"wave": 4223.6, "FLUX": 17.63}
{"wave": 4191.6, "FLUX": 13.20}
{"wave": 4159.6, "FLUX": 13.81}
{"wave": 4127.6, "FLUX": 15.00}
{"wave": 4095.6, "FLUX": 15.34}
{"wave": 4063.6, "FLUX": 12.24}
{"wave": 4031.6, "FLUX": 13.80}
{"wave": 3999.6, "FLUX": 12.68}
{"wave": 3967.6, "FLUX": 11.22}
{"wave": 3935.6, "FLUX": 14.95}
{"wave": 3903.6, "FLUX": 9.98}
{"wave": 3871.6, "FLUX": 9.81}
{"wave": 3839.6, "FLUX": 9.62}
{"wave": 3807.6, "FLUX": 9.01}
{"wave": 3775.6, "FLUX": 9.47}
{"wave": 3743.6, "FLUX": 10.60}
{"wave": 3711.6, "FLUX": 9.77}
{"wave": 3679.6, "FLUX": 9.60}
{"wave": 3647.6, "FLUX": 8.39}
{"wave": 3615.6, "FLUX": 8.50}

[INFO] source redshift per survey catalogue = 0.06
